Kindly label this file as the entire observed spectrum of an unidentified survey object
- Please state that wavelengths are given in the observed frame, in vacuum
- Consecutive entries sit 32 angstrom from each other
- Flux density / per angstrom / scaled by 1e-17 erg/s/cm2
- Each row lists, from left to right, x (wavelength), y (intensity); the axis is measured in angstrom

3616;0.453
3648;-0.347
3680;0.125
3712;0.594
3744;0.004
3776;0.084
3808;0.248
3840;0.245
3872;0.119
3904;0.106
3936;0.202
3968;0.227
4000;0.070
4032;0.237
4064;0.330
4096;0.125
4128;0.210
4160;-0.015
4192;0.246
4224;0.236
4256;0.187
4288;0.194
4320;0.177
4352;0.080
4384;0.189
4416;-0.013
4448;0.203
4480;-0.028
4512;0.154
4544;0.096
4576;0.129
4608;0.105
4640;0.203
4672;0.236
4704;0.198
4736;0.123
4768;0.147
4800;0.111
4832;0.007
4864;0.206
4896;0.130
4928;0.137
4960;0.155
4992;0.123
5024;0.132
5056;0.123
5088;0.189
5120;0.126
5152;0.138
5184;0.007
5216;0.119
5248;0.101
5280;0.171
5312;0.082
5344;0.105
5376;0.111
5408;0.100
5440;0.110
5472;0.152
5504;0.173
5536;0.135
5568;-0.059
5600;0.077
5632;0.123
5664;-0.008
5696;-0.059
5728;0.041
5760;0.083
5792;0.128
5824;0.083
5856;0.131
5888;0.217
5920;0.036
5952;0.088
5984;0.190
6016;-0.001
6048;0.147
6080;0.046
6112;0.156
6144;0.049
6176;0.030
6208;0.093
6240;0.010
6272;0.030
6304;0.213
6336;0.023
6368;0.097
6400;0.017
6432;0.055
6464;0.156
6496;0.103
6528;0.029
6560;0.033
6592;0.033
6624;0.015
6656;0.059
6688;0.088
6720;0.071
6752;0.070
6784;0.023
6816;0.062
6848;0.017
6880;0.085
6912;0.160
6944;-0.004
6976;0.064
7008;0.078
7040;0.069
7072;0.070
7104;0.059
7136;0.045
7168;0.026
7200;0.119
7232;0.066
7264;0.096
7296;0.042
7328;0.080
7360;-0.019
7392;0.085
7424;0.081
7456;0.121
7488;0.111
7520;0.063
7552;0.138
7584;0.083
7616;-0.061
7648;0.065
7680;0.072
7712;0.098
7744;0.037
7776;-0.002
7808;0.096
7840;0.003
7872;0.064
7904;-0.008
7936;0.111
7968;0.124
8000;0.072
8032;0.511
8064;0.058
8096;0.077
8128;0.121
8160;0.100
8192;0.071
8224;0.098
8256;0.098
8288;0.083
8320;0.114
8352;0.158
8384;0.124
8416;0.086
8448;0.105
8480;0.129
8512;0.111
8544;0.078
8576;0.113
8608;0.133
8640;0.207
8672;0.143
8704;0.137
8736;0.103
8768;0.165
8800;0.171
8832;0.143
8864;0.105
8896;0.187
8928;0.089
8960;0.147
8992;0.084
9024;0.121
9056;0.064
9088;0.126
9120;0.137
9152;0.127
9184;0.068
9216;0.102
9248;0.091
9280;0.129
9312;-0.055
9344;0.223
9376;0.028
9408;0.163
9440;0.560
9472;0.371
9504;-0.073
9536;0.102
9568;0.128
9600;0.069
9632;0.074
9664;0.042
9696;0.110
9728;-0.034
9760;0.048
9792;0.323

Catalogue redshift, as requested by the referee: 1.16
